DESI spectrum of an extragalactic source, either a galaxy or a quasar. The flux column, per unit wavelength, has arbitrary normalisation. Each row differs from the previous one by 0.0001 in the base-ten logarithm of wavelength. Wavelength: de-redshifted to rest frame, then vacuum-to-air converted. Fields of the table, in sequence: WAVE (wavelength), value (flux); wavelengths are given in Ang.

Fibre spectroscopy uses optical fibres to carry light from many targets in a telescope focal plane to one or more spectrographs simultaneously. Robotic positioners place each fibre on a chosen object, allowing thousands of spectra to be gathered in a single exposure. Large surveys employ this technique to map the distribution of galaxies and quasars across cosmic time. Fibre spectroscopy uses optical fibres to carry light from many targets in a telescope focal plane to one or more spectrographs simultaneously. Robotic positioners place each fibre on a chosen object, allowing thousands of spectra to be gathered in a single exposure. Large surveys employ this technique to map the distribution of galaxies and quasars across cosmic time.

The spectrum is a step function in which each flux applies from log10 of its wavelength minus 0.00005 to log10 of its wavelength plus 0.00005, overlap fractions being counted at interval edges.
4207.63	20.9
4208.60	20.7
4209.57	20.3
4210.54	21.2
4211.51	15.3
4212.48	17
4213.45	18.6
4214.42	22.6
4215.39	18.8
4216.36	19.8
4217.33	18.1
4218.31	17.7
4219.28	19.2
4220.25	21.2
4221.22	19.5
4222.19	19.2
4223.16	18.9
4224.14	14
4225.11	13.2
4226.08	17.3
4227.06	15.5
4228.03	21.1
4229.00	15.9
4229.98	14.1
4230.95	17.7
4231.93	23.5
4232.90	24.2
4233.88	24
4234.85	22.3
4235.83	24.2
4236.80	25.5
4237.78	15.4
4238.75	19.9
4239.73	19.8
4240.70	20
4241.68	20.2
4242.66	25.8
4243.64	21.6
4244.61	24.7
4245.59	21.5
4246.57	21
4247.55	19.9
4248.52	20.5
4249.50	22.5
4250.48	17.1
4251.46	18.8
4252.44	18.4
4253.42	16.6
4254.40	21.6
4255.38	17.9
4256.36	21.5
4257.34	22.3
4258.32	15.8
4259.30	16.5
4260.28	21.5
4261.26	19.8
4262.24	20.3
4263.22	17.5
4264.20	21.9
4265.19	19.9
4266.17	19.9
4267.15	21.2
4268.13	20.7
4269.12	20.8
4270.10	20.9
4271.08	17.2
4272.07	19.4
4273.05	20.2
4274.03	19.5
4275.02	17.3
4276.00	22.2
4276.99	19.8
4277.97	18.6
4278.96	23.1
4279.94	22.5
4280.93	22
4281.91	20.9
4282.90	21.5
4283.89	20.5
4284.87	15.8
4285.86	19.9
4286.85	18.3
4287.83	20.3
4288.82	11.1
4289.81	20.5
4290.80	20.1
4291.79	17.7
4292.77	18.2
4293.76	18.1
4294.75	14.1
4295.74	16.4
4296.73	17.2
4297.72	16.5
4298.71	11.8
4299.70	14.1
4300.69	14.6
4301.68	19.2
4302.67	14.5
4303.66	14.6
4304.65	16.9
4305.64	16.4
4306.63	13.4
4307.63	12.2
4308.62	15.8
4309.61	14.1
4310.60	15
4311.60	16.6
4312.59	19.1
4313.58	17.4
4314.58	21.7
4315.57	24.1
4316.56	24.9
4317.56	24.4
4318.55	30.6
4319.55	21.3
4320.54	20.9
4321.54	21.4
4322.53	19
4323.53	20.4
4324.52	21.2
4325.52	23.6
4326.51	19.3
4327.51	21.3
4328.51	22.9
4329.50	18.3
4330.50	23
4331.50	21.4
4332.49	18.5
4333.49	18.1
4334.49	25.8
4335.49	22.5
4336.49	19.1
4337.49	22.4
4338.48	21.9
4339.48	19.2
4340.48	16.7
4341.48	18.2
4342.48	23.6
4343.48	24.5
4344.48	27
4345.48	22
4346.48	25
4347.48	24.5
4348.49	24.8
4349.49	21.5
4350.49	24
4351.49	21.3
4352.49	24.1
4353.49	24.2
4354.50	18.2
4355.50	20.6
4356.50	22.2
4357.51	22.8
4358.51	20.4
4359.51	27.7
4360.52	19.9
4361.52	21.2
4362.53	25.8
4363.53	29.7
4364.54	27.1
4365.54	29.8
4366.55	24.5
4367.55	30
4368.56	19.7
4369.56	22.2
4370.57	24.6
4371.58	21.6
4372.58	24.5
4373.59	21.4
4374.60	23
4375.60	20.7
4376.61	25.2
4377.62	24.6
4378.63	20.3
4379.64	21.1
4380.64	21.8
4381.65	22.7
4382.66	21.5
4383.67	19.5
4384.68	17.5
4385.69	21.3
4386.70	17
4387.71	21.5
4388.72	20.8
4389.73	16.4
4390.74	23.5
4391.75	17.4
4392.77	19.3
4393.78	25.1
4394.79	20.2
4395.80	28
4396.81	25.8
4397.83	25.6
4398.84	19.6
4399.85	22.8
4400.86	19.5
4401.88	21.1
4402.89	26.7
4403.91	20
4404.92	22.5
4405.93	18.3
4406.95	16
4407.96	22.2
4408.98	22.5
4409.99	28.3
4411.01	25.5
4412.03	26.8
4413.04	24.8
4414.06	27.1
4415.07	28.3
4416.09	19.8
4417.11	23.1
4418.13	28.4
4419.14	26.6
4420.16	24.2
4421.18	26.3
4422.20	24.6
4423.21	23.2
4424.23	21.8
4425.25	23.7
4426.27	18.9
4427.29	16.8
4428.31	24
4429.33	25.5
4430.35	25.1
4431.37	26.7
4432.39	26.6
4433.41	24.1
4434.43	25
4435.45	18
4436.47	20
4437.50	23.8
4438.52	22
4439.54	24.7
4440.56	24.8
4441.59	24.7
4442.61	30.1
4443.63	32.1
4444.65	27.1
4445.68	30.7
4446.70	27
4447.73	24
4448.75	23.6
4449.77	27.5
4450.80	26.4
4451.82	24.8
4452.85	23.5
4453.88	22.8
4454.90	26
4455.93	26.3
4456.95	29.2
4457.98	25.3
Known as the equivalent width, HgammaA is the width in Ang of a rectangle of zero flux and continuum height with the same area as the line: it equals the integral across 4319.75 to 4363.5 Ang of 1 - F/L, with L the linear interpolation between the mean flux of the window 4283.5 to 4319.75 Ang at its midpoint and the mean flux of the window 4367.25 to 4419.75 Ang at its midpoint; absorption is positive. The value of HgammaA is -4.7 Ang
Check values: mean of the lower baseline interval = 17.7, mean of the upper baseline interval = 22.5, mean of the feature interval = 22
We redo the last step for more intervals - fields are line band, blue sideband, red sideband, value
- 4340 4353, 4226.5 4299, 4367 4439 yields -0.8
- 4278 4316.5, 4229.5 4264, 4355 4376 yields 7.4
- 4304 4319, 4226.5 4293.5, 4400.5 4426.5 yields 1.7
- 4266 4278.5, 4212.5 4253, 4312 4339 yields 0.5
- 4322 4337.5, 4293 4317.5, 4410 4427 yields -2.1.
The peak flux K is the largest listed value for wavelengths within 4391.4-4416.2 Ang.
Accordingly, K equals 28.3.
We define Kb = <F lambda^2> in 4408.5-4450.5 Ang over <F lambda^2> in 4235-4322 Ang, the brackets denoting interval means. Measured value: 1.38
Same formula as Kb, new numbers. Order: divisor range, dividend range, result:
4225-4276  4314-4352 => 1.15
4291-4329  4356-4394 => 1.25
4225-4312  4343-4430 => 1.28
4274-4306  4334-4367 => 1.32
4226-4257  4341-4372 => 1.23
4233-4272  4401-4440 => 1.24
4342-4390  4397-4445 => 1.07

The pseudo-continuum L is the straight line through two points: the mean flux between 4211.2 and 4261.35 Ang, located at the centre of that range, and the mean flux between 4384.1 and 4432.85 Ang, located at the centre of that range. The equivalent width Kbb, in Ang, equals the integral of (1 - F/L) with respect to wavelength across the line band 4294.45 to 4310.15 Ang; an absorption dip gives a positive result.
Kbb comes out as 4.3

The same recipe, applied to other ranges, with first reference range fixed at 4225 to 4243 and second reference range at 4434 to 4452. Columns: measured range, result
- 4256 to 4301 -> 4.8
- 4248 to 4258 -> 0.4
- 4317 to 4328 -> 0.1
